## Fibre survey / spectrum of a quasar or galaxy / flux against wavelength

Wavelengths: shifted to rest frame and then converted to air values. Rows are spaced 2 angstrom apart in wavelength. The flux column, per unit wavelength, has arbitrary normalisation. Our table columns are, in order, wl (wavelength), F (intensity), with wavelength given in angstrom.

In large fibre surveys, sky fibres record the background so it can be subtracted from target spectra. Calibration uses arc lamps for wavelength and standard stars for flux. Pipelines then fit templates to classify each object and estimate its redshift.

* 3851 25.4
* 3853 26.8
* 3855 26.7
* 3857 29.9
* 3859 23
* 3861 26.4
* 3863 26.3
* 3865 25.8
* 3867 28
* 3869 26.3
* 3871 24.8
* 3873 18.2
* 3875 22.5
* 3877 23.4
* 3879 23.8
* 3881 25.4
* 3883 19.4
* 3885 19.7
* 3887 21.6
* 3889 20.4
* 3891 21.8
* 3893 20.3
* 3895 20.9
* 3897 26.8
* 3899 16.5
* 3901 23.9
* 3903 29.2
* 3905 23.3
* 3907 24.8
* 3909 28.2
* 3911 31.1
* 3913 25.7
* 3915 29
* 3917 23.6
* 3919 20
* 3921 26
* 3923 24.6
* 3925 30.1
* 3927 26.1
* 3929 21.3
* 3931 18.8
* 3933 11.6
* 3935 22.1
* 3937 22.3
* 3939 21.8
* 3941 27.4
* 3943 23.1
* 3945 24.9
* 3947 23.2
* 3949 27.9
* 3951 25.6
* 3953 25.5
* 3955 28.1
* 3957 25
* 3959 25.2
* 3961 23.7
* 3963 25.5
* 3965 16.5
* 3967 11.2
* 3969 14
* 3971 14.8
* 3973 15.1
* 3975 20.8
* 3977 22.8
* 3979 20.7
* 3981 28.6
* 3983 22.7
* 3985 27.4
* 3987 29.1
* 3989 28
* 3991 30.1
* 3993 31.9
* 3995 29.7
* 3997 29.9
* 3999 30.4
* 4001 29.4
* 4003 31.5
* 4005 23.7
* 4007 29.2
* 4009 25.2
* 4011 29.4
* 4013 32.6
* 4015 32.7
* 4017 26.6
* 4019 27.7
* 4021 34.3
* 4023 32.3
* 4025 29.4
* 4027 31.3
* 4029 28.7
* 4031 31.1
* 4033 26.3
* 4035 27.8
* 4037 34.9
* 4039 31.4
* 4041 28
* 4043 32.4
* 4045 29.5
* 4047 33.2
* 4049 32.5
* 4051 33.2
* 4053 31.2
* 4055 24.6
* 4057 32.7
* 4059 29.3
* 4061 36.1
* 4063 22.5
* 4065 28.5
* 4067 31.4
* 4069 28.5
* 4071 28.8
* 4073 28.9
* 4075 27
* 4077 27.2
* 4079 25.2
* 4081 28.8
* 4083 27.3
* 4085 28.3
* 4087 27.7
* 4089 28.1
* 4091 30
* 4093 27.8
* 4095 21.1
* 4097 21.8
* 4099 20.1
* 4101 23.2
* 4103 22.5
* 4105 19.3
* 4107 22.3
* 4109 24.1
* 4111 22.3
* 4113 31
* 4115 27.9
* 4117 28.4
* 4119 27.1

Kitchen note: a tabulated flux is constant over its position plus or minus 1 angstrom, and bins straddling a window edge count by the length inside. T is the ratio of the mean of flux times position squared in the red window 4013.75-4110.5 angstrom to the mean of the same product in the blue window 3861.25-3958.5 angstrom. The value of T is 1.3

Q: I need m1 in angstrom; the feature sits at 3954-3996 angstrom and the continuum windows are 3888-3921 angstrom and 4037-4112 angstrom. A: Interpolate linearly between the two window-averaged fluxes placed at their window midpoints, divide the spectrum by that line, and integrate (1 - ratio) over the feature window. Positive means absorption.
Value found 3.6 angstrom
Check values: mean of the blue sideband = 24.2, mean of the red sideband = 27.6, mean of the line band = 23.4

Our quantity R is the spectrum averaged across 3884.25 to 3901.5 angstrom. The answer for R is 21.3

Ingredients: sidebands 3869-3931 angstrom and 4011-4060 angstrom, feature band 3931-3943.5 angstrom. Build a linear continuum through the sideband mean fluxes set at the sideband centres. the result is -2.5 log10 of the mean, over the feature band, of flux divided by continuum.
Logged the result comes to 0.210 mag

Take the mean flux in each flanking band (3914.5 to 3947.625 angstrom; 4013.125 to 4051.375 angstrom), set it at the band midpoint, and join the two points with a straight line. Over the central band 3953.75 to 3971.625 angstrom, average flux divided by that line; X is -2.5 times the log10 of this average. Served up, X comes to 0.23 mag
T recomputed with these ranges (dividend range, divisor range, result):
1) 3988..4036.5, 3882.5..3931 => 1.31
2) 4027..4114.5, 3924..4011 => 1.21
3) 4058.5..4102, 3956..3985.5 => 1.38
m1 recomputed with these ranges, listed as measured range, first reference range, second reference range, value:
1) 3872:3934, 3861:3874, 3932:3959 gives 3.26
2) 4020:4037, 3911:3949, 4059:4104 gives -3.05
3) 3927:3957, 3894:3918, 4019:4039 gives 3.98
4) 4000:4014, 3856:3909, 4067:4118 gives -2.05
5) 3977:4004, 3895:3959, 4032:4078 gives -1.09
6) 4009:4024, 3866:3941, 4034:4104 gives -2.05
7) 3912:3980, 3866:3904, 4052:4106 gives 4.48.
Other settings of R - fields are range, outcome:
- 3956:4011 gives 24.6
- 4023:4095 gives 29.3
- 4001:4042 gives 29.7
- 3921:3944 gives 22.8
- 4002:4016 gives 29.2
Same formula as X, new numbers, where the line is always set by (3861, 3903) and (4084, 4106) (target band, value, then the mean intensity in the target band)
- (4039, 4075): -0.23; 30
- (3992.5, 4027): -0.24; 29.8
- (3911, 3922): -0.10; 25.4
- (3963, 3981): 0.29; 18.1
